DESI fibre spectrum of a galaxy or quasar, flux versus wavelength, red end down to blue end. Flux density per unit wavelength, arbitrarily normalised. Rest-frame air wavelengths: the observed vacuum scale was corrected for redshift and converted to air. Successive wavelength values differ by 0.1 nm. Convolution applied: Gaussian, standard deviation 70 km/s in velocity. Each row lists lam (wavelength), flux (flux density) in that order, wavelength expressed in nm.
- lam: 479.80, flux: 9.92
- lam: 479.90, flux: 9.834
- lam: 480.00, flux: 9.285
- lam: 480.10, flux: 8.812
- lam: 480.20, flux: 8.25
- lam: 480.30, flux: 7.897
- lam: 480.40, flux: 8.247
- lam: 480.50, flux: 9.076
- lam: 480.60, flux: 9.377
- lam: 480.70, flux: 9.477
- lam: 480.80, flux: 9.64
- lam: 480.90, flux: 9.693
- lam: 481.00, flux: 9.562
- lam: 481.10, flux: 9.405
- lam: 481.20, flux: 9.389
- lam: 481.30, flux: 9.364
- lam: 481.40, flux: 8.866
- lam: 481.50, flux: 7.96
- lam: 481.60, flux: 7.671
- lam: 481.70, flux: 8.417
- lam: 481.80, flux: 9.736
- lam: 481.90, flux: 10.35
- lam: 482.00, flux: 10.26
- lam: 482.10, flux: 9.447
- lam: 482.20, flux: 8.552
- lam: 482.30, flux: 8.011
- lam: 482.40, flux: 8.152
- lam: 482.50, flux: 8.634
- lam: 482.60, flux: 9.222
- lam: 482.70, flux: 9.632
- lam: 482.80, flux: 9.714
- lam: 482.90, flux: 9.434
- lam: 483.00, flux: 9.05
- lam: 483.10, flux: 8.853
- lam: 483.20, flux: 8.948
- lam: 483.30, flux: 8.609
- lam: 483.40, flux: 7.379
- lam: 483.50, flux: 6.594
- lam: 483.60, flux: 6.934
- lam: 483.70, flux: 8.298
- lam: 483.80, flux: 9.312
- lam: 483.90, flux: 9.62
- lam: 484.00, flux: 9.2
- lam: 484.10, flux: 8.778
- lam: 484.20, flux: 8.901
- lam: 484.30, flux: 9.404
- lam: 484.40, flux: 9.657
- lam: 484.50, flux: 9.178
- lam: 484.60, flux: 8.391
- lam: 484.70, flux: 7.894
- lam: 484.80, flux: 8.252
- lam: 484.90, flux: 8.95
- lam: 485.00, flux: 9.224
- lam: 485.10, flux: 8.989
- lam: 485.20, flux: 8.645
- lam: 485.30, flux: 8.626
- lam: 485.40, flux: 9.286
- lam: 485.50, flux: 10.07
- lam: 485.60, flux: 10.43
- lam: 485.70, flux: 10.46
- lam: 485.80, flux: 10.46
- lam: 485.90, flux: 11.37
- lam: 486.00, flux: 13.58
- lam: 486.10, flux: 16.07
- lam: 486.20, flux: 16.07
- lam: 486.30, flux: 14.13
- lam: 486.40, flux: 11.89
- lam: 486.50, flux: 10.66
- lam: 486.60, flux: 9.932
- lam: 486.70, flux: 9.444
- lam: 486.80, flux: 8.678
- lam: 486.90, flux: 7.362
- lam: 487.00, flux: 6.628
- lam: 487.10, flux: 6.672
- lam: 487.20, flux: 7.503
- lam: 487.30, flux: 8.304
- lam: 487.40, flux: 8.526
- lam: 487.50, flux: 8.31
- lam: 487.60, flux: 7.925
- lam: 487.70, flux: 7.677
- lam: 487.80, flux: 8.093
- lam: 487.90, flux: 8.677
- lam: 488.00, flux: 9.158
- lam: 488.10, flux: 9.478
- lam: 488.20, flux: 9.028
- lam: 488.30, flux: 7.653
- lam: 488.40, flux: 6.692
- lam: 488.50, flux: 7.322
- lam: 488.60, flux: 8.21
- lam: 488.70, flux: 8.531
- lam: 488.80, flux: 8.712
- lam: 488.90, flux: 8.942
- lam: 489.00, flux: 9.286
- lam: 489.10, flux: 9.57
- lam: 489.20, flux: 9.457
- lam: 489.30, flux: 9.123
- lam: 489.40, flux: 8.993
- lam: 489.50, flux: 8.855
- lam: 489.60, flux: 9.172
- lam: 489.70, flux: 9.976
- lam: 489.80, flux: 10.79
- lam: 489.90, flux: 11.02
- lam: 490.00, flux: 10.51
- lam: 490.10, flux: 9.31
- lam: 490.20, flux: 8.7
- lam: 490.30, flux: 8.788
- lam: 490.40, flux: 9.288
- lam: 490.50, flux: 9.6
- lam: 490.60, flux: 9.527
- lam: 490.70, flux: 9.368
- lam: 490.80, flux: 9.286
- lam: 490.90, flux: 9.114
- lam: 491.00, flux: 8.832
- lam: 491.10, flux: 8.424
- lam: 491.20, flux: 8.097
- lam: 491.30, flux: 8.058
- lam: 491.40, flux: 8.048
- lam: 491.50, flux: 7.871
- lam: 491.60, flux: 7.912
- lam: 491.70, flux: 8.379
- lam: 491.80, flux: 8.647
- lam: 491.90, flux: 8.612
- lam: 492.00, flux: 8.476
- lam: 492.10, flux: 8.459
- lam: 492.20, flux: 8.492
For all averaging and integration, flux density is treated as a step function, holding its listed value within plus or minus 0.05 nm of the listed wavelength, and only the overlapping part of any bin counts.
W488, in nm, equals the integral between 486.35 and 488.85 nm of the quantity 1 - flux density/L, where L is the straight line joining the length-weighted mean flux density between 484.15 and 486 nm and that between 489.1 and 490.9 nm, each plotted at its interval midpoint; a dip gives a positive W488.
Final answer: 0.27 nm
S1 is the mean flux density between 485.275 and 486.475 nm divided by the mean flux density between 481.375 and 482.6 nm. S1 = 1.3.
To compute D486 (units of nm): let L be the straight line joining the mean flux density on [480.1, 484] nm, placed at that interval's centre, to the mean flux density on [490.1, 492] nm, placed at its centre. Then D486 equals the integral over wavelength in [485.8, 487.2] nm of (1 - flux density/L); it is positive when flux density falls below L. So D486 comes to -0.32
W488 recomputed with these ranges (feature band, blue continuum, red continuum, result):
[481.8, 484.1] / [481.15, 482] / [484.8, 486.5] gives 0.201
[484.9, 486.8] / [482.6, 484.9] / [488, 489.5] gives -0.490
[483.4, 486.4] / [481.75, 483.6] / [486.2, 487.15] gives -0.141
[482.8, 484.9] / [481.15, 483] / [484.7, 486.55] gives 0.270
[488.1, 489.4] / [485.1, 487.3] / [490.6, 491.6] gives 0.111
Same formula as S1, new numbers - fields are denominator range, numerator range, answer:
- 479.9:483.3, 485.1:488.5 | 1.06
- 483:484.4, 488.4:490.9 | 1.07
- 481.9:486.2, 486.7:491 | 0.93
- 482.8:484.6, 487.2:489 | 0.95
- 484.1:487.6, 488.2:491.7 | 0.92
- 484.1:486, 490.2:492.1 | 0.92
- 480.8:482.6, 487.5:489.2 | 0.93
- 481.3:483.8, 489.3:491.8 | 1.04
